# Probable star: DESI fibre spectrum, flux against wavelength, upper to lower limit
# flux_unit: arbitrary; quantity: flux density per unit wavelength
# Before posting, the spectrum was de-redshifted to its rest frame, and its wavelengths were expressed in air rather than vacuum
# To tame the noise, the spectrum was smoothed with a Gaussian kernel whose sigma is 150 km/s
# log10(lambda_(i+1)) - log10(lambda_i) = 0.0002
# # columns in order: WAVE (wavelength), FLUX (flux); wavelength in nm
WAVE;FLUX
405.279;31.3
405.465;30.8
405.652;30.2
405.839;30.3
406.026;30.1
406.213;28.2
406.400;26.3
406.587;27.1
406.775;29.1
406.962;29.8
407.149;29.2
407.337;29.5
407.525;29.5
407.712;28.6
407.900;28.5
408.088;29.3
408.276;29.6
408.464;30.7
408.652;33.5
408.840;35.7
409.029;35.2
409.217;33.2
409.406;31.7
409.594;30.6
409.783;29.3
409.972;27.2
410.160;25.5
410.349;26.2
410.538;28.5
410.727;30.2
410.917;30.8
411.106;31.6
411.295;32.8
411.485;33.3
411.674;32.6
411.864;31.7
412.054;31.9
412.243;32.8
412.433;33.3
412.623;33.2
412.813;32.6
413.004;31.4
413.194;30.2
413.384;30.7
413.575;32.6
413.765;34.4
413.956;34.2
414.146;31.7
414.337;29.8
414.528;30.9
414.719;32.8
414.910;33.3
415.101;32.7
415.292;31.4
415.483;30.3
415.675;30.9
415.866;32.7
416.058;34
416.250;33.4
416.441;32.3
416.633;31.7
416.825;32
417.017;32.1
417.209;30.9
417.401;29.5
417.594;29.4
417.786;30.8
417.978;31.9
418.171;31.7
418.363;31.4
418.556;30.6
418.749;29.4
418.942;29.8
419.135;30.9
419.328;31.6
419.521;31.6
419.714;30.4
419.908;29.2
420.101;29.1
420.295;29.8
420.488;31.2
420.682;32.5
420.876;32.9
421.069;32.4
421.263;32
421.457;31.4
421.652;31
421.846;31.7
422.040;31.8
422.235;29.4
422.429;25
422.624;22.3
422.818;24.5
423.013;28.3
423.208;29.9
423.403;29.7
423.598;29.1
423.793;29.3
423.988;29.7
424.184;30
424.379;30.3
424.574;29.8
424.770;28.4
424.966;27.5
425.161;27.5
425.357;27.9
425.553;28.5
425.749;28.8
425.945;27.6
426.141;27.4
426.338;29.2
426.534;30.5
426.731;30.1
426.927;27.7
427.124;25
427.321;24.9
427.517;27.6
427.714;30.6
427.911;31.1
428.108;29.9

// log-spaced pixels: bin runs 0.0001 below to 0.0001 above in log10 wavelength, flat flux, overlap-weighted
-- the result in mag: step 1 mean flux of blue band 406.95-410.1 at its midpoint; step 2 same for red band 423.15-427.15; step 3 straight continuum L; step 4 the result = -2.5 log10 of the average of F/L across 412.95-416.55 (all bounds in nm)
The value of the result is -0.08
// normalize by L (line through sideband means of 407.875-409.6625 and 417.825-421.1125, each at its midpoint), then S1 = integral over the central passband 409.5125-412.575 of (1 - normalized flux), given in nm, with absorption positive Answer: 0.11 nm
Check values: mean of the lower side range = 31.9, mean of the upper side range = 30.9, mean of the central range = 30.6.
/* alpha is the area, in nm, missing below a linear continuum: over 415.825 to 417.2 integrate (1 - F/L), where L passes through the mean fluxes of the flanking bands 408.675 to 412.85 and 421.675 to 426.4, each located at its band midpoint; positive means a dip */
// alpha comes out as -0.11 nm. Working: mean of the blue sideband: 31.4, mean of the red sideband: 28.5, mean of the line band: 32.5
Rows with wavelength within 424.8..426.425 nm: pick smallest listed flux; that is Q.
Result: 27.4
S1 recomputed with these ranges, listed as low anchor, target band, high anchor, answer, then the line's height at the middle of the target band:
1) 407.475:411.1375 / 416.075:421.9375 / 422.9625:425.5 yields -0.344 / 29.5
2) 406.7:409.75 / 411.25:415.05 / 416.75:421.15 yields -0.177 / 30.9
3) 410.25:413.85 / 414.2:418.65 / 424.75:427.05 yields -0.145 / 30.6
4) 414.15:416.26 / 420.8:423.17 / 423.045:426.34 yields 0.029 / 29.7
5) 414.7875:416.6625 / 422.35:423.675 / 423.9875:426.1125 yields 0.111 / 29.4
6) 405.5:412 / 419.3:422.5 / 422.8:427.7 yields -0.207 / 28.9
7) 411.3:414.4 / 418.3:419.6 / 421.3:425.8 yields -0.018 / 30.3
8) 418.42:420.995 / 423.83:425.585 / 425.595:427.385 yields -0.010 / 28.7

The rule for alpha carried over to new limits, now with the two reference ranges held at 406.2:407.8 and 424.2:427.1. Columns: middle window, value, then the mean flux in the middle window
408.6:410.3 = -0.149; 31.1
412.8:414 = -0.150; 32.2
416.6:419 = -0.188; 30.9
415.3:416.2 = -0.106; 32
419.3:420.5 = -0.071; 30.3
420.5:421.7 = -0.143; 32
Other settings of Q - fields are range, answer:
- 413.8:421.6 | 29.1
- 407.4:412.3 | 25.5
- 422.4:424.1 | 22.3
